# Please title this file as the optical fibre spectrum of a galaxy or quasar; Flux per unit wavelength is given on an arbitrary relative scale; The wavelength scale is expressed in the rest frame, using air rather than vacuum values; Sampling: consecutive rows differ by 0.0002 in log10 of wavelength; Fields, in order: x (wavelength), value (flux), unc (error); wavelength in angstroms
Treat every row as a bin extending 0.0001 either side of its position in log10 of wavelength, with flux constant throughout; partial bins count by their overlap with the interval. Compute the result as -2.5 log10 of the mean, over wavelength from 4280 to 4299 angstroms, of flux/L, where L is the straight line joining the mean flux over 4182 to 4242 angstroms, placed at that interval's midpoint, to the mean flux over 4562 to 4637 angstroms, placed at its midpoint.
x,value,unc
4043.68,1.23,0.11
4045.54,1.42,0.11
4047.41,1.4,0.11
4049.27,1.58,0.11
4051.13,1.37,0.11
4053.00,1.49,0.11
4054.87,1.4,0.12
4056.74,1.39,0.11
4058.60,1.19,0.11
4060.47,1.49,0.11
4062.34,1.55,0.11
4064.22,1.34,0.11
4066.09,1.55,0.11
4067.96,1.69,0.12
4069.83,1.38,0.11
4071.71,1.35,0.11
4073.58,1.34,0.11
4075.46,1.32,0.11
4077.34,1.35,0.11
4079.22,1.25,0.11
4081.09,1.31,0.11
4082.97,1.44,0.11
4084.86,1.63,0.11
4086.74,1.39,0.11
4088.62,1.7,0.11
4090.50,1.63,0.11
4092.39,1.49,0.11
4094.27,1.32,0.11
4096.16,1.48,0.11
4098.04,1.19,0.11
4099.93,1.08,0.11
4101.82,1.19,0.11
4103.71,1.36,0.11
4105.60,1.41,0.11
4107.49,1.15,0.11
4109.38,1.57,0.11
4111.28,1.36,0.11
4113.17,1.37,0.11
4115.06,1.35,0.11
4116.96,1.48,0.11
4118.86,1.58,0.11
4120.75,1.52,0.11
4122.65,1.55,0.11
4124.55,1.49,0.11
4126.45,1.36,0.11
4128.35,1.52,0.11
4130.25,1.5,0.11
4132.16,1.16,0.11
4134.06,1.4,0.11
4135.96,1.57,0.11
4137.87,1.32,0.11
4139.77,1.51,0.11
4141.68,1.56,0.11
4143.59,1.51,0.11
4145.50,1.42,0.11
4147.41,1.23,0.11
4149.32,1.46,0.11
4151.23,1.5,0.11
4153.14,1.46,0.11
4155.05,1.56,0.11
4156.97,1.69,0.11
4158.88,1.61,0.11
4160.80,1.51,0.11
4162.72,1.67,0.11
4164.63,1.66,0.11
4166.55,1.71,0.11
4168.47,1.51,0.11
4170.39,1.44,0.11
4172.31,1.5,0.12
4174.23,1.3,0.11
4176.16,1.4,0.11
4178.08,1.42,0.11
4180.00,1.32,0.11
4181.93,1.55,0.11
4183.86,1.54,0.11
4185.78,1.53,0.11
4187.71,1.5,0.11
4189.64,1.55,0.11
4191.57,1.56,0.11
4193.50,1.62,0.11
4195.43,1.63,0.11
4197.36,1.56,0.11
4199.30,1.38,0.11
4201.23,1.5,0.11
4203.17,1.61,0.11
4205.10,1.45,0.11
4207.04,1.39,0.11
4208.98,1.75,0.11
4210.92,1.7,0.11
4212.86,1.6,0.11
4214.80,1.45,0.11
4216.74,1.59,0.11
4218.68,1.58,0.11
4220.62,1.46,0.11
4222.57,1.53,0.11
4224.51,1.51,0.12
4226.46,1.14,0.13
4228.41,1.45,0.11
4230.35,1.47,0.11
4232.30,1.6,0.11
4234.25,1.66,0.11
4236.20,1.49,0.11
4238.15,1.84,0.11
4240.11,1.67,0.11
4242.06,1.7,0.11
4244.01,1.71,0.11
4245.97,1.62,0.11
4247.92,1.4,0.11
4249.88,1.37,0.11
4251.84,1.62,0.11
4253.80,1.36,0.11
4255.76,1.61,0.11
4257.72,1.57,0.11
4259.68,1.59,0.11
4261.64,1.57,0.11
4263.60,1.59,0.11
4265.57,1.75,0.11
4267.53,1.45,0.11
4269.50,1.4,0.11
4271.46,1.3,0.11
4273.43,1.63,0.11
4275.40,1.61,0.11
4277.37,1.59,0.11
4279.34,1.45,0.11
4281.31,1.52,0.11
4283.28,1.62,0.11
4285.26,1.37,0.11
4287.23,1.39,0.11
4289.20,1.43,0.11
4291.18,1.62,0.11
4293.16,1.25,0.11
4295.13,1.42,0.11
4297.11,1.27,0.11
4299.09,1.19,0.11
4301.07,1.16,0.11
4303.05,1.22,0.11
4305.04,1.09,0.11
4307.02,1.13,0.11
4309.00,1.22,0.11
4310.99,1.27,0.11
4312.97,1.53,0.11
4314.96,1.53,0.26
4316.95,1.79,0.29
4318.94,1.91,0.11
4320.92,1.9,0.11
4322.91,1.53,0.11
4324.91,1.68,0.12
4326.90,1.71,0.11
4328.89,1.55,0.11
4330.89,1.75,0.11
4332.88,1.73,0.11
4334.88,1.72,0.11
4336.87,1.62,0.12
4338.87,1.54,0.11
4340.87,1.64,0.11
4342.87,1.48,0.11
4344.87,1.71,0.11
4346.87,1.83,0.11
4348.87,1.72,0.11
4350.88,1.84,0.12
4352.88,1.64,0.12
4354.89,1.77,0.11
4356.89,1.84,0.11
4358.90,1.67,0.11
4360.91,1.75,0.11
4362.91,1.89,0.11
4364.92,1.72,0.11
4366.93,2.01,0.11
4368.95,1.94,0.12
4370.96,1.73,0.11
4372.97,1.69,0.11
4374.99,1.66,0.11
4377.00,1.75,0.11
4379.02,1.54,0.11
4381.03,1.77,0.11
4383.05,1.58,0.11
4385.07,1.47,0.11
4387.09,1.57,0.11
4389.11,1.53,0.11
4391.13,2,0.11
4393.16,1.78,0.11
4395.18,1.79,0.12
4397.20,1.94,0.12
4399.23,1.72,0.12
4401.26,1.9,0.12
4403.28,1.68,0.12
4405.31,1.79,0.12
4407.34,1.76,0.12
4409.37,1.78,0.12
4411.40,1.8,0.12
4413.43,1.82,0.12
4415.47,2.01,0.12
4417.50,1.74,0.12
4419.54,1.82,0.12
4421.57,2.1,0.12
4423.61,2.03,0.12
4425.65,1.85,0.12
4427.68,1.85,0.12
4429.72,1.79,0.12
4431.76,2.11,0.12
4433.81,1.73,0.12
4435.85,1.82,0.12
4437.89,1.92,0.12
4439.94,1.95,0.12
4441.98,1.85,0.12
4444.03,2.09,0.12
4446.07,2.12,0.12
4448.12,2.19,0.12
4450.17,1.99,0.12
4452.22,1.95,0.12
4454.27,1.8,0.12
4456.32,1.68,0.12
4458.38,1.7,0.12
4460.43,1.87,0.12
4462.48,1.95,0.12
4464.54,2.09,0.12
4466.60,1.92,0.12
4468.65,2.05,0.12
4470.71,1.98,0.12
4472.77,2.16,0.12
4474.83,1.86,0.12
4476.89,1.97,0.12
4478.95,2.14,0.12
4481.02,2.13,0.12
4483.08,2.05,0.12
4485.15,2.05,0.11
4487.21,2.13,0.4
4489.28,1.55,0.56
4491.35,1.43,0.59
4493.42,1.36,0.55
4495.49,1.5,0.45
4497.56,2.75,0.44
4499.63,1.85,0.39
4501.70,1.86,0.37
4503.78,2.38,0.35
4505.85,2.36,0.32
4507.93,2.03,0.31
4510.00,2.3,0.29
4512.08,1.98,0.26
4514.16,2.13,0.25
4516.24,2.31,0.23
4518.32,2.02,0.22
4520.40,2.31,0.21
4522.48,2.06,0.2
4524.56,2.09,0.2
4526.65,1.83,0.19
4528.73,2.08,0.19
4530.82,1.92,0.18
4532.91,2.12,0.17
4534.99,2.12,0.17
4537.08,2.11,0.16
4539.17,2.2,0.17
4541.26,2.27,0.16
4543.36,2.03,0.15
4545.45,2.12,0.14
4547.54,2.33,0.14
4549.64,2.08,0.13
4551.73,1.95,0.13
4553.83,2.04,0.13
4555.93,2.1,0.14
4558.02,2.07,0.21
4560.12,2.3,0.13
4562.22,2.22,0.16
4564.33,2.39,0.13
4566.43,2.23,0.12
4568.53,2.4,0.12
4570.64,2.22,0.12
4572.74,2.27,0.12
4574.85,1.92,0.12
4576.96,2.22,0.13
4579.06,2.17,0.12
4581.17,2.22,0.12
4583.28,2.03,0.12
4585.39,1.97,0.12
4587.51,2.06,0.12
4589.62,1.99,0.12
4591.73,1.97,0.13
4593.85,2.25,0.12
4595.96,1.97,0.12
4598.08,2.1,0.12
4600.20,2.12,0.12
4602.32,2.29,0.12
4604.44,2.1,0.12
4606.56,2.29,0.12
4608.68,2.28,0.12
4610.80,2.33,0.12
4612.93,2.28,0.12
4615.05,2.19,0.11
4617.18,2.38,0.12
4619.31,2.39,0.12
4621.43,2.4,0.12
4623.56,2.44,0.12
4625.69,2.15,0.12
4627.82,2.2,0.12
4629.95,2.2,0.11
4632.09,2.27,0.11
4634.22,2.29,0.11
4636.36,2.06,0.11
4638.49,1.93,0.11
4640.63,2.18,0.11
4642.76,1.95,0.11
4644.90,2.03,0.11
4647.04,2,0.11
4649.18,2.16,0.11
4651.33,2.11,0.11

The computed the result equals 0.18 mag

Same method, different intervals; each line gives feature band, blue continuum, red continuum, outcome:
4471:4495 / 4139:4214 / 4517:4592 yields 0.07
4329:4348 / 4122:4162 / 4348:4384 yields 0.03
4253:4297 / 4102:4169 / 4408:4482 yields 0.12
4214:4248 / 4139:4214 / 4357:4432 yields 0.03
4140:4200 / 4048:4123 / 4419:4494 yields 0.01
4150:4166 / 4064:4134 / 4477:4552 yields -0.06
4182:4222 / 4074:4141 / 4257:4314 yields -0.10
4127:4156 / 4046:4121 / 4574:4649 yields 0.04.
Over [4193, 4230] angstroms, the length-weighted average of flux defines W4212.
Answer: 1.52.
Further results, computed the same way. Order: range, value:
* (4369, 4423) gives 1.76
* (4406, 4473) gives 1.91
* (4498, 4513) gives 2.14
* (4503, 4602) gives 2.14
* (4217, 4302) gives 1.5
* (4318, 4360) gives 1.7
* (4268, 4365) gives 1.55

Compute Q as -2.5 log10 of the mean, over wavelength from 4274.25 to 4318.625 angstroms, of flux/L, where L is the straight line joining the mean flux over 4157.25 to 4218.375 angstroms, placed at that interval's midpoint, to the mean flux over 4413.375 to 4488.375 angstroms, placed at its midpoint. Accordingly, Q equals 0.213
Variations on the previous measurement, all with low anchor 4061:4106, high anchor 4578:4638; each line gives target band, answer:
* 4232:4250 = 0.02 mag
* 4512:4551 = -0.02 mag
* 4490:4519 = 0.01 mag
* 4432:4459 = 0.02 mag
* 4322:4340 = 0.08 mag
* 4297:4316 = 0.35 mag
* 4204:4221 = 0.03 mag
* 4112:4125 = -0.01 mag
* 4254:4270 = 0.08 mag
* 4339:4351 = 0.07 mag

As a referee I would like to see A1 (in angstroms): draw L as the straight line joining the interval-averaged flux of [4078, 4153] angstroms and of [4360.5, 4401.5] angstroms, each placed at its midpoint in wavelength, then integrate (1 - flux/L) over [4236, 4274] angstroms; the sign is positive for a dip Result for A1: 0.66 angstroms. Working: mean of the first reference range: 1.42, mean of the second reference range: 1.75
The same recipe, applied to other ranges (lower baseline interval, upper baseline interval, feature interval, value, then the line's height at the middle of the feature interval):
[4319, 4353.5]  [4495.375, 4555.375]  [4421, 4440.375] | -0.07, 1.9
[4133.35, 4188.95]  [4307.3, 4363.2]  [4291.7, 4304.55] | 2.90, 1.63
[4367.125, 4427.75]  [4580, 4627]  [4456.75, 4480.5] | -0.55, 1.92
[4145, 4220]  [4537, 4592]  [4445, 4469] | 0.38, 1.97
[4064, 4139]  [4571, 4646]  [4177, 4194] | 0.35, 1.54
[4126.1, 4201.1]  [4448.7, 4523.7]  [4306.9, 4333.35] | 2.07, 1.74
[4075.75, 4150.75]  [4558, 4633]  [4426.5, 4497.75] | 2.39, 1.99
